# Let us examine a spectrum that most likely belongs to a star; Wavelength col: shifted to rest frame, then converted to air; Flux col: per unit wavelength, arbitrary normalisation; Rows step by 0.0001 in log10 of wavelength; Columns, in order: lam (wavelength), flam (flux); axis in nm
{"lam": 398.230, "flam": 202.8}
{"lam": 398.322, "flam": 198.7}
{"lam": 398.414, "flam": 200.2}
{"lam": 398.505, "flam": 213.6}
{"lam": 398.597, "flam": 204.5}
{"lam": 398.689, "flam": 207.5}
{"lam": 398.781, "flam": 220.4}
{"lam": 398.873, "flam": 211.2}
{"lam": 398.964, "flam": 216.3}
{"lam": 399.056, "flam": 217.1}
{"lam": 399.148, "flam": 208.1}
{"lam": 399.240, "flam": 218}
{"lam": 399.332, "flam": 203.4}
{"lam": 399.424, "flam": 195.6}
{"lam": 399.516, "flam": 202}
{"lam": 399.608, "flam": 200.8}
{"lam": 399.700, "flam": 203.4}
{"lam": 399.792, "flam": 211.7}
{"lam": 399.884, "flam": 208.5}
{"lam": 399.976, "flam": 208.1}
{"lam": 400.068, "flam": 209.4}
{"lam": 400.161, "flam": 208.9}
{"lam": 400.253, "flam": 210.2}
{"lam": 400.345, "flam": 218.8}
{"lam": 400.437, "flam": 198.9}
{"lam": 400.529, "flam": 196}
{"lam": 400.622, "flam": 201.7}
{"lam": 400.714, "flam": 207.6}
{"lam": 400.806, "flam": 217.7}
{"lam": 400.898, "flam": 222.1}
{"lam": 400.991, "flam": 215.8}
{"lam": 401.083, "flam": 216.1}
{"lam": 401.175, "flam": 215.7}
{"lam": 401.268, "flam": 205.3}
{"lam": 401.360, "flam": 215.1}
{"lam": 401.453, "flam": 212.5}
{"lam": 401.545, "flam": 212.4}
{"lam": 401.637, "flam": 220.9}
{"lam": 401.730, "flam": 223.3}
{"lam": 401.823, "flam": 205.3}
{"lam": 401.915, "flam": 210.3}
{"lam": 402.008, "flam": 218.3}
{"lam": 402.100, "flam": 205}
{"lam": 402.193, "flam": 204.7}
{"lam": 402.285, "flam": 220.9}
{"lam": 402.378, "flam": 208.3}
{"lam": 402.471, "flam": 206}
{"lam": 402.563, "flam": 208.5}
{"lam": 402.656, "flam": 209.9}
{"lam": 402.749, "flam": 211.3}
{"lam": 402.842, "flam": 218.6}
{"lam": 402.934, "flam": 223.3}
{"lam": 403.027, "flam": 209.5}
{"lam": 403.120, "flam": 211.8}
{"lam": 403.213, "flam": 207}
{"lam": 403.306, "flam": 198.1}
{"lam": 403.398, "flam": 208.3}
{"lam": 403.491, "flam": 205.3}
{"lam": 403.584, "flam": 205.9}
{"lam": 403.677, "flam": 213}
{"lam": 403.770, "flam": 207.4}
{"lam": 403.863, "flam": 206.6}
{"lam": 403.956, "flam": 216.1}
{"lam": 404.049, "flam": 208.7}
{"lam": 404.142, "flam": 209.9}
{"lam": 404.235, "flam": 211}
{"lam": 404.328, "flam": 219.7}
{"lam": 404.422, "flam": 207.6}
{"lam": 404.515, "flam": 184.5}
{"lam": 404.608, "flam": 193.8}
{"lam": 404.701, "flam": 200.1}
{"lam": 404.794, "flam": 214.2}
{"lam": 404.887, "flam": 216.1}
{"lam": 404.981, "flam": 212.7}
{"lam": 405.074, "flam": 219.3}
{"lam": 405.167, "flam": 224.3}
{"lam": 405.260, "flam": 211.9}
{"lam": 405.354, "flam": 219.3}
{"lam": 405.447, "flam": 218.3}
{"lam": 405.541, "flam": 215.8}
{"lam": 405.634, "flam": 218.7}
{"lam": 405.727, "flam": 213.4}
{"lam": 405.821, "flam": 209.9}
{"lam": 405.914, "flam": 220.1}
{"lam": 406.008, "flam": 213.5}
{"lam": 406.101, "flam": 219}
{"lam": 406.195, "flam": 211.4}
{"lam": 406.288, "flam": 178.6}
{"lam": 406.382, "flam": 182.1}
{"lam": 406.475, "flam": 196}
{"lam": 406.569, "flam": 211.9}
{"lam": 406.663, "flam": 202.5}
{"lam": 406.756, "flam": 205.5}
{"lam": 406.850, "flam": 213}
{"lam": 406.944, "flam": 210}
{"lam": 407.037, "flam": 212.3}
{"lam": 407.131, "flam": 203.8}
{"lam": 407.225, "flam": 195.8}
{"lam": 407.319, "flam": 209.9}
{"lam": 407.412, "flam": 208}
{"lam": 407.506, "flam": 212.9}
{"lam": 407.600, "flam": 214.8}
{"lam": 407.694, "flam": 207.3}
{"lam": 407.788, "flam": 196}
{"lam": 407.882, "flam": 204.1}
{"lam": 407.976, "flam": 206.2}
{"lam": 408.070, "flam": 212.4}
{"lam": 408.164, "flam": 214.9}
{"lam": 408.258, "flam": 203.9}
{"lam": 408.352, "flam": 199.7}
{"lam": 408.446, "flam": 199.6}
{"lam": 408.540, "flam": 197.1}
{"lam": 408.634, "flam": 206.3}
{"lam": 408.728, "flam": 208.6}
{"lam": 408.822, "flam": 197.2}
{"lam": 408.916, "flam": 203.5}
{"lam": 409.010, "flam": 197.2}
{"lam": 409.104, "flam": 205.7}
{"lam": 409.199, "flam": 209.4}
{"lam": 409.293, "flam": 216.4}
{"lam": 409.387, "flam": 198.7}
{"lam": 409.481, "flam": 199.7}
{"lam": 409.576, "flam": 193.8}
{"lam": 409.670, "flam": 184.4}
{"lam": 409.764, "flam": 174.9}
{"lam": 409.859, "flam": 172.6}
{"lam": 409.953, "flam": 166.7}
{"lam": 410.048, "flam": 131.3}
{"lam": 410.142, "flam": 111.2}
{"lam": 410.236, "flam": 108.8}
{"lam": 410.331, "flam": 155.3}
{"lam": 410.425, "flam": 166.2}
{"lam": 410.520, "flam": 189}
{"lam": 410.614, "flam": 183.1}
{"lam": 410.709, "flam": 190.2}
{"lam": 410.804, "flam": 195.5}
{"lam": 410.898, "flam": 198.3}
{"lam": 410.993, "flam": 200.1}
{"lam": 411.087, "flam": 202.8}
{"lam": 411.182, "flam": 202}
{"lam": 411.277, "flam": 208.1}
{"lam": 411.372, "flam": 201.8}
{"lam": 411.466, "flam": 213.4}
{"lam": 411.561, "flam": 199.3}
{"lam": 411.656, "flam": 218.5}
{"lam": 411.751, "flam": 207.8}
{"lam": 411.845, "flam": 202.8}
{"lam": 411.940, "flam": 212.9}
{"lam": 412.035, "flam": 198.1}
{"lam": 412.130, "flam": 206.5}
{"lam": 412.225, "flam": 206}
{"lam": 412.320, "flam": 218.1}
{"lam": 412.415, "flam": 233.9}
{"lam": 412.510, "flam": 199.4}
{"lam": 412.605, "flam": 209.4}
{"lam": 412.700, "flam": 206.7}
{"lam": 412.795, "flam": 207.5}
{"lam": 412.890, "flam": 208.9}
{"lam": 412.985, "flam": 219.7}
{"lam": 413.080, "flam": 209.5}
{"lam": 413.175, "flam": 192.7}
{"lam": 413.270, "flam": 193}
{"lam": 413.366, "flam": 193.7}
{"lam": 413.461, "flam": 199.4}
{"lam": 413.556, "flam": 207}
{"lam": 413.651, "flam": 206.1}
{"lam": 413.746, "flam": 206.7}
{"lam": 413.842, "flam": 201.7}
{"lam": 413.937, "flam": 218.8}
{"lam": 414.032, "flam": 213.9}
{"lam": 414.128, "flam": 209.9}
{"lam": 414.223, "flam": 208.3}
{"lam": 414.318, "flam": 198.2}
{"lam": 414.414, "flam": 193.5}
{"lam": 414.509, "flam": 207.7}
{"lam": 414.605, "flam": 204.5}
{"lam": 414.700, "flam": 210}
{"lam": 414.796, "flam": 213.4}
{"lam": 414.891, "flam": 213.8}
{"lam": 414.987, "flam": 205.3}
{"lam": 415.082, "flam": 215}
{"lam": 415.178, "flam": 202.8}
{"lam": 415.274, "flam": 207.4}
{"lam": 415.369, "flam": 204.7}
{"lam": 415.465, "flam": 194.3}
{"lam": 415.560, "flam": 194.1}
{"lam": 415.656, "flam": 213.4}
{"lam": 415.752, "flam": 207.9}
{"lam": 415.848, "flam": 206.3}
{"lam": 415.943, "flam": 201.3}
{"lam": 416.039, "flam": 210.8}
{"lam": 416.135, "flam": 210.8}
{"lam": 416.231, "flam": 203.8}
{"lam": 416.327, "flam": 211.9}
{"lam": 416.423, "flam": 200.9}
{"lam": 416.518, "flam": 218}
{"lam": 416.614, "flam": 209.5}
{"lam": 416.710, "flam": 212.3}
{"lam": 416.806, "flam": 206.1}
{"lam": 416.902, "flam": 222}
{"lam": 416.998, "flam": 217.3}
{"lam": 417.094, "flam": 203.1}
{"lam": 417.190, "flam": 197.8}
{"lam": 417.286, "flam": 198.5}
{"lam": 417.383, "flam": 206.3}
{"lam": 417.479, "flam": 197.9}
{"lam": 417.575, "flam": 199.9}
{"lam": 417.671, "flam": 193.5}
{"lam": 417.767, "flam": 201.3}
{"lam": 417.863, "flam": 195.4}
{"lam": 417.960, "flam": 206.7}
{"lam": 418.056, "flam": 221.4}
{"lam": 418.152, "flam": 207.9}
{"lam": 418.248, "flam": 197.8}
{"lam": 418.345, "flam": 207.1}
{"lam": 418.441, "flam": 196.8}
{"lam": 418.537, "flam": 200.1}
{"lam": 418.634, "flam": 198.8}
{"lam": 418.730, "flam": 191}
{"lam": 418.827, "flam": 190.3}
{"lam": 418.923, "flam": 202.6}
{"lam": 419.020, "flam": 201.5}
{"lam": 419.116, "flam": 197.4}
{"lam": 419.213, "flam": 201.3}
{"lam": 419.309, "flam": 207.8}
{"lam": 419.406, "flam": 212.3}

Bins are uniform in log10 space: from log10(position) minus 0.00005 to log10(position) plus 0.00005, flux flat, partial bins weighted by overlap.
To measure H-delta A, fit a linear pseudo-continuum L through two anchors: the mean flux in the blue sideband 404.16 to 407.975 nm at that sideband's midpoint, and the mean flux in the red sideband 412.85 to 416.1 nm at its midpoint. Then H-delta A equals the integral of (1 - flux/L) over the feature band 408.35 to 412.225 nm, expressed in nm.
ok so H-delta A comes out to 0.297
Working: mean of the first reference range 208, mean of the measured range 191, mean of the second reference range 206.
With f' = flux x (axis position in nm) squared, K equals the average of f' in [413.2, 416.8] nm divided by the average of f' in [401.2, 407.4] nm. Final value 1.04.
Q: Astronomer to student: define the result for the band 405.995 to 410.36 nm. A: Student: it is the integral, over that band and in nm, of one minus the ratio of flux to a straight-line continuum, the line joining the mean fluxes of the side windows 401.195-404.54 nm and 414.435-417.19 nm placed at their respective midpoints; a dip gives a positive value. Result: 0.29 nm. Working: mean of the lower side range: 210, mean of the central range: 195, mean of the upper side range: 208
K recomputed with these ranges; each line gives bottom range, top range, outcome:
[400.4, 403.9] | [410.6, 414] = 1.02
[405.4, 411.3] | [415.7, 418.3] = 1.09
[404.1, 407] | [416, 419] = 1.04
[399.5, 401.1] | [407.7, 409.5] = 1.02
